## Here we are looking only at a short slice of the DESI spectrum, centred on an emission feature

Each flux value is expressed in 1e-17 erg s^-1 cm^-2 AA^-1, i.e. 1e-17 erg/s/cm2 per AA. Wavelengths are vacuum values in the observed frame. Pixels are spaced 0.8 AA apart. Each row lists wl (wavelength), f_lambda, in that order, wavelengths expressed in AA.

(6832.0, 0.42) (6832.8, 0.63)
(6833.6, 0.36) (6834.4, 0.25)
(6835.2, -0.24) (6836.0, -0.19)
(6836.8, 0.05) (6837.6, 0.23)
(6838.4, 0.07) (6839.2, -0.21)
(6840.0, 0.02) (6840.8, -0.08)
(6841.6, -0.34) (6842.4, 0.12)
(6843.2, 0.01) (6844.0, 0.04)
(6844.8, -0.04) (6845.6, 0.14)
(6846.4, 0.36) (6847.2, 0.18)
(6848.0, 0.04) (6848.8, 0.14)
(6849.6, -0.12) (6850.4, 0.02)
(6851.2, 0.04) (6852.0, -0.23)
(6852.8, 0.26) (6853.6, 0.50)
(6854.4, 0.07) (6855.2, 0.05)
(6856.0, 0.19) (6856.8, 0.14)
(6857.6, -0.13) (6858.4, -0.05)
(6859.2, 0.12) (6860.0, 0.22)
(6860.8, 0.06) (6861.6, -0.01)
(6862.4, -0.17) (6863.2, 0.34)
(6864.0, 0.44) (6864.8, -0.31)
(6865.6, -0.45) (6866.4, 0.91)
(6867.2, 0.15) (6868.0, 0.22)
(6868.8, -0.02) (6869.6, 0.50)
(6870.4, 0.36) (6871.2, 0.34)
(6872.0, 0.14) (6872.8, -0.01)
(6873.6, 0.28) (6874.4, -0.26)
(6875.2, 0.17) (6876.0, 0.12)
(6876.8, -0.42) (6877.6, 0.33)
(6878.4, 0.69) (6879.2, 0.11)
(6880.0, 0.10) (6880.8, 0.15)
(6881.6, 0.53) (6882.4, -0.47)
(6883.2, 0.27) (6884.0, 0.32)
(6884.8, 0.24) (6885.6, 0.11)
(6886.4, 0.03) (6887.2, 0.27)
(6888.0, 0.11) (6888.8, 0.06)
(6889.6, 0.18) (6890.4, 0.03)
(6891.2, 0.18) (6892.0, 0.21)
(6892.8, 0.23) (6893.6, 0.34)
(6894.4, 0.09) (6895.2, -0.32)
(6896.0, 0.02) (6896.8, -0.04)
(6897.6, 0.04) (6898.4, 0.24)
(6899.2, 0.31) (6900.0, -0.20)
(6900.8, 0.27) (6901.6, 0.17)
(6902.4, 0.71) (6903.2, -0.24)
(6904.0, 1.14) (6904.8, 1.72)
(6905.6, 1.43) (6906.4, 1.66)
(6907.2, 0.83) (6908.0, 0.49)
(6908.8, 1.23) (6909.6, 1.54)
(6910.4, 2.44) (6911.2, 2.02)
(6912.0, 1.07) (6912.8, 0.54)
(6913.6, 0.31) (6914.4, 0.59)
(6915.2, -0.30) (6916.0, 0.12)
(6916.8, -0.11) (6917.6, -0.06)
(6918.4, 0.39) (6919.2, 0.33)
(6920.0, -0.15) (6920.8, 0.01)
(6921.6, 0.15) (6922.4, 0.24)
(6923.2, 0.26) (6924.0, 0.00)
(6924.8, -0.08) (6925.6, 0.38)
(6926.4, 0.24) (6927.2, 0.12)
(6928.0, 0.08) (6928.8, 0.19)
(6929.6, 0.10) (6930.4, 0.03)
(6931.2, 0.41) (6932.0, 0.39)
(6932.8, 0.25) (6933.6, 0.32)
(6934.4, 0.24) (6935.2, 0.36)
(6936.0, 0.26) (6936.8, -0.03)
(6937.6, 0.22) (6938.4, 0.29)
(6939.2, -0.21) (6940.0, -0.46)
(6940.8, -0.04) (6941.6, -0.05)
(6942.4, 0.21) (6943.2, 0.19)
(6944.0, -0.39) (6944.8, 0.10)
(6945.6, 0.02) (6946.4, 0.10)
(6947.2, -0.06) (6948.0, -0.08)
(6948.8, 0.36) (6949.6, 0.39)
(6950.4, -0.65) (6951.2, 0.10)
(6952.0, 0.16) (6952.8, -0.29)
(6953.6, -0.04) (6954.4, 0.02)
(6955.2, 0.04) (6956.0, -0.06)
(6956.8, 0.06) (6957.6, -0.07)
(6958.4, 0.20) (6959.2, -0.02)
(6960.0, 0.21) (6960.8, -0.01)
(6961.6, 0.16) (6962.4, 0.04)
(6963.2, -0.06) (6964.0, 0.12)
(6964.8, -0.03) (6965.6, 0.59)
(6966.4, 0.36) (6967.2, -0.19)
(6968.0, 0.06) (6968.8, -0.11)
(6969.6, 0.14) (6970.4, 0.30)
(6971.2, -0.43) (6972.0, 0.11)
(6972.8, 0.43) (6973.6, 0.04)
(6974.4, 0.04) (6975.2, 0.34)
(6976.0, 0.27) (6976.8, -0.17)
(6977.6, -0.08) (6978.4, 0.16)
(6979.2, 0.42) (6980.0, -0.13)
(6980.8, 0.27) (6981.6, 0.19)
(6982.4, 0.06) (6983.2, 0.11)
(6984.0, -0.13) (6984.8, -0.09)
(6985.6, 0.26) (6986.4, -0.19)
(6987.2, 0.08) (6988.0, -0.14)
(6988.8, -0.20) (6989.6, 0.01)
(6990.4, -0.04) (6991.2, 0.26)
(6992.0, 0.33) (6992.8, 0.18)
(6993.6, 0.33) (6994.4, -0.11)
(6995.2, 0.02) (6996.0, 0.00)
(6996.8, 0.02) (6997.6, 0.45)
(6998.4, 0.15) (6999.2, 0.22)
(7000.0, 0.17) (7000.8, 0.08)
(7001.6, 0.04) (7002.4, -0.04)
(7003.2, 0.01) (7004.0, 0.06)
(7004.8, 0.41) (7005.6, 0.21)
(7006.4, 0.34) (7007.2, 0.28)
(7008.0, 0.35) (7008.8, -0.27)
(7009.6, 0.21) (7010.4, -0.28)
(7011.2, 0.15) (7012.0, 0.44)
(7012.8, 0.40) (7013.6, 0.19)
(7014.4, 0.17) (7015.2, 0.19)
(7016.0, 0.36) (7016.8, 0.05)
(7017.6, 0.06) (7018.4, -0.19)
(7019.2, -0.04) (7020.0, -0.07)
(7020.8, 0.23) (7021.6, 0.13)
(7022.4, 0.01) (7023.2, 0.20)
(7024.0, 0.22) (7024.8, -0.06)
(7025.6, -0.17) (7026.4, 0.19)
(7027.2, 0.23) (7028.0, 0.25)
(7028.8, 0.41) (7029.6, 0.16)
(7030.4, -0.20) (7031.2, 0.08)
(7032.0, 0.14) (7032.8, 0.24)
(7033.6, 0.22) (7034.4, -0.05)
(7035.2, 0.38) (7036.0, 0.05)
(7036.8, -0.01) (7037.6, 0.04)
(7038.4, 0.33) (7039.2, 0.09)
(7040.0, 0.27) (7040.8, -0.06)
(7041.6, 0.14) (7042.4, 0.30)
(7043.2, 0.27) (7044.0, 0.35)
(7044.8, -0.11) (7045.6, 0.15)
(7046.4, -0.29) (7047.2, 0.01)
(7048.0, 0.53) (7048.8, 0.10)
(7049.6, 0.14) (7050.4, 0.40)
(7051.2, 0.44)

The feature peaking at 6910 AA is [O II] 3727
